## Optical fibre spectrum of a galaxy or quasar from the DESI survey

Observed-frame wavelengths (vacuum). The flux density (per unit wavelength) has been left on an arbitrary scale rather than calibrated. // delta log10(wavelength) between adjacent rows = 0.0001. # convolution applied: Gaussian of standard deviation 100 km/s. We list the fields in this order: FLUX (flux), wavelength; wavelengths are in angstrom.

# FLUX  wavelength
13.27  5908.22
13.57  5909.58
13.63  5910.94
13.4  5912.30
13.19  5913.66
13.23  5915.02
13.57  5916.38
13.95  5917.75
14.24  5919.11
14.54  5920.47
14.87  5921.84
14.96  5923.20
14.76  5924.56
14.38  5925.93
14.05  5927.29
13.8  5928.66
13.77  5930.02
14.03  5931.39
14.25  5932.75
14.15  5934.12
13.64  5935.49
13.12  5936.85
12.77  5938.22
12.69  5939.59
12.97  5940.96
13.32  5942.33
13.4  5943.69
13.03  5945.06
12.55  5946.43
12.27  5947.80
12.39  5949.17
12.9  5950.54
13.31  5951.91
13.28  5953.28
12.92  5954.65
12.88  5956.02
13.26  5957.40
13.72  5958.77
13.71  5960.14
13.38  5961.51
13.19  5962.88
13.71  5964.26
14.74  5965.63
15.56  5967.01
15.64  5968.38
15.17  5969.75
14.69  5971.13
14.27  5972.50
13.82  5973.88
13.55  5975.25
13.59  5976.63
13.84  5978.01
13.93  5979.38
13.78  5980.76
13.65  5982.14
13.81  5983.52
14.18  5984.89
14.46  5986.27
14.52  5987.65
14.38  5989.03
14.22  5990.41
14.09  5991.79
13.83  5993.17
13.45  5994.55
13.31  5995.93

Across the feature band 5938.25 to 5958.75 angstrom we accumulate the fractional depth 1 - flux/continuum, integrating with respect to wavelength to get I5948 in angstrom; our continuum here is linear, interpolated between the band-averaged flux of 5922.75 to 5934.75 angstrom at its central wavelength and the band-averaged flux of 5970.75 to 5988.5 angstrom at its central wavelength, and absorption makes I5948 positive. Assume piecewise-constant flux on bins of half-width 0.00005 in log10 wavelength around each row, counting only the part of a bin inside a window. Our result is 1.7 angstrom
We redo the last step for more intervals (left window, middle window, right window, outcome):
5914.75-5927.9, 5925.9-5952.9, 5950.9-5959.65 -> 0.81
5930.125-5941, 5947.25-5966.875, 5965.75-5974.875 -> 1.34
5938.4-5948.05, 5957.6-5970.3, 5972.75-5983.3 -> -0.80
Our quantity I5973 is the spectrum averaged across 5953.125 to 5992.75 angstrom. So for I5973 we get 14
